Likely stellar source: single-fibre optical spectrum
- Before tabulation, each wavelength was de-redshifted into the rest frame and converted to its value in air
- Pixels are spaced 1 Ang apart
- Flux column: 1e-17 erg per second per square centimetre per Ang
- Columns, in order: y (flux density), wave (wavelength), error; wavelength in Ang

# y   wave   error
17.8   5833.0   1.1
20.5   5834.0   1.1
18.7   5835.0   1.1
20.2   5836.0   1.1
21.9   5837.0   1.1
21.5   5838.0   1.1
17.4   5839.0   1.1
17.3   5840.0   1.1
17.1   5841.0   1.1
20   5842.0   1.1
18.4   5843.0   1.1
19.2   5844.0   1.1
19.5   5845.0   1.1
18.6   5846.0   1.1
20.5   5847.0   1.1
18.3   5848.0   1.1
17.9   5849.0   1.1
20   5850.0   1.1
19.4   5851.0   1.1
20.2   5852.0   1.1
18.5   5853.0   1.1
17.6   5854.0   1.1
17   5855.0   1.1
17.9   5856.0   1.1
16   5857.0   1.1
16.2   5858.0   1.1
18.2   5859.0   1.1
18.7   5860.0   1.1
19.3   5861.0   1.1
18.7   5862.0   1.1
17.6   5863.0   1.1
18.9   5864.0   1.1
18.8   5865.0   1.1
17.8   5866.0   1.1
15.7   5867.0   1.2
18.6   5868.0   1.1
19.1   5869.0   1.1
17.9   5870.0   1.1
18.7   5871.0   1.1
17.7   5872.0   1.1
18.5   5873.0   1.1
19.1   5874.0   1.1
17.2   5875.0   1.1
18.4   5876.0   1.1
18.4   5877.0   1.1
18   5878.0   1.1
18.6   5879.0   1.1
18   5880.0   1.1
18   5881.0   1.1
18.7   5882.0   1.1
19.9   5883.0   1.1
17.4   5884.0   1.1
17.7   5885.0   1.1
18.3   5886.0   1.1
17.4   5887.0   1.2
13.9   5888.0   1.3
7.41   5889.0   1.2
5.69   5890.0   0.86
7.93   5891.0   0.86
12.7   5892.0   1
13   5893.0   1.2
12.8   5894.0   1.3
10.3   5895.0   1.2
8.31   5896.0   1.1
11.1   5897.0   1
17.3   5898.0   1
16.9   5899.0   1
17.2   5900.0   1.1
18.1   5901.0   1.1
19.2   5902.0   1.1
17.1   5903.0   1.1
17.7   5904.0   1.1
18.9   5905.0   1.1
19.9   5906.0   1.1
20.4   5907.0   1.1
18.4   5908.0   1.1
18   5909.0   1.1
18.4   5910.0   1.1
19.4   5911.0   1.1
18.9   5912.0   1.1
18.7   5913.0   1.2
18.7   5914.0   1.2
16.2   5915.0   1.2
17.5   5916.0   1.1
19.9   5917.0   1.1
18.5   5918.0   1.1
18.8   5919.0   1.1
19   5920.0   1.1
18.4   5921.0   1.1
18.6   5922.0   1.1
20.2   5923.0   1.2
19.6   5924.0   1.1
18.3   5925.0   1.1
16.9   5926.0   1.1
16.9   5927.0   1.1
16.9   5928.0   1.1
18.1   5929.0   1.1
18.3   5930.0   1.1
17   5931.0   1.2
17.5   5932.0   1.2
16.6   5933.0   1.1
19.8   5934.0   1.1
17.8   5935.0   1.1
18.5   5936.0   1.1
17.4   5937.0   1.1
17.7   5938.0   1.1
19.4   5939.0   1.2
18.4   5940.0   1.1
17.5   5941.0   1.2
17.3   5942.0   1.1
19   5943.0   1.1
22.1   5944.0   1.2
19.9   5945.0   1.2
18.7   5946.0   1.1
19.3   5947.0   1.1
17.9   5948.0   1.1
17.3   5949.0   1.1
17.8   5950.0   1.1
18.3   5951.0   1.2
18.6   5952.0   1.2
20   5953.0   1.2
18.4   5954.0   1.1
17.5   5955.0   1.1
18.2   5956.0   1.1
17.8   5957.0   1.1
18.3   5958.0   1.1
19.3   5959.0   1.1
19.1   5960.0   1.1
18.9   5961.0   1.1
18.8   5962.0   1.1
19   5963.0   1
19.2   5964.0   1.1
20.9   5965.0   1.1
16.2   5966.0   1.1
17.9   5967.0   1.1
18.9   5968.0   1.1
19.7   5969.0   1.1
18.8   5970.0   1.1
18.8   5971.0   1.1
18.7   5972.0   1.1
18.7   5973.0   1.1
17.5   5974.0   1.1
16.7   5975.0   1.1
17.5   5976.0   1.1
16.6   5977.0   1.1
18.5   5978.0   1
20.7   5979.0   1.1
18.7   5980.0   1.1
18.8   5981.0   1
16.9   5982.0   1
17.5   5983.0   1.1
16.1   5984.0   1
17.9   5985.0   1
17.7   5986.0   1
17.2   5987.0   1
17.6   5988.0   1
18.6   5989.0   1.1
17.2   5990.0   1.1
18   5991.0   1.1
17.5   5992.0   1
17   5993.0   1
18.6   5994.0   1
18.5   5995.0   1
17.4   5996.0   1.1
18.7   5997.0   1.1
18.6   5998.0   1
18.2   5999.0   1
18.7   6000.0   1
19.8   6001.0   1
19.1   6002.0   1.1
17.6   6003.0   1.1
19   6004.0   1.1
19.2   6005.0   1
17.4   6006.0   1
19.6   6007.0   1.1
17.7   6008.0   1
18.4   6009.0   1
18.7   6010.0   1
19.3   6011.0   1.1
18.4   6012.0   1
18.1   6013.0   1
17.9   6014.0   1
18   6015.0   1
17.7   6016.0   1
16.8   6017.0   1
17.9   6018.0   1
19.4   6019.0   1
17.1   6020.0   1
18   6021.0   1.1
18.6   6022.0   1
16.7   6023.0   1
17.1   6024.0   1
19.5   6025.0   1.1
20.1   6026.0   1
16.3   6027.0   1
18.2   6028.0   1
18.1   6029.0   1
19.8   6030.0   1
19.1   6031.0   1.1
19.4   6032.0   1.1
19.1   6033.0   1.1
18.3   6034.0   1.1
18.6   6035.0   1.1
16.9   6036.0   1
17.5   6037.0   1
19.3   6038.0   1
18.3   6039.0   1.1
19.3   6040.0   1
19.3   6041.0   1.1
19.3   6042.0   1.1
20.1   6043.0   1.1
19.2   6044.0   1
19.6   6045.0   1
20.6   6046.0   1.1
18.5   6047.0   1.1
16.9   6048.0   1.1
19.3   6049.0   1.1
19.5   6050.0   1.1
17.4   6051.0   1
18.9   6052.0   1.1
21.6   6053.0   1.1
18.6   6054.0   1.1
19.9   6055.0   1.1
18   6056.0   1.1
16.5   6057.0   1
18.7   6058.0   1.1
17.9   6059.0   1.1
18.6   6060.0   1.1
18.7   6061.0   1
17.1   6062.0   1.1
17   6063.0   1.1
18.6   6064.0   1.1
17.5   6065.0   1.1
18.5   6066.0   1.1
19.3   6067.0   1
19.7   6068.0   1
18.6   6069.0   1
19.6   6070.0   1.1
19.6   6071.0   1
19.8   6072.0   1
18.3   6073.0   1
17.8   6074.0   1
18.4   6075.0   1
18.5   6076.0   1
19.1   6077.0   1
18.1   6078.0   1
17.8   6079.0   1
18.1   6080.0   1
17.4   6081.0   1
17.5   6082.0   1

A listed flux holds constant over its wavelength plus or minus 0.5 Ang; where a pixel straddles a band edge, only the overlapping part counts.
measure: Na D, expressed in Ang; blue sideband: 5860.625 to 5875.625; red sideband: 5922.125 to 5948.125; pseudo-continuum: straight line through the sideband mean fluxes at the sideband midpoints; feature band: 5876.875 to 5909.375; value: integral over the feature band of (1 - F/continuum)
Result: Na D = 4.41 Ang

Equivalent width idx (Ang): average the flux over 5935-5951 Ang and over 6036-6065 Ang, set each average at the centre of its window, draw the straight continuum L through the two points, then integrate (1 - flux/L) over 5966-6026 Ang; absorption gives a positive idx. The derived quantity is 1.4 Ang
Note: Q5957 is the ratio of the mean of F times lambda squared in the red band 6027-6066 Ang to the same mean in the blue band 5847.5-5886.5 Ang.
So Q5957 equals 1.09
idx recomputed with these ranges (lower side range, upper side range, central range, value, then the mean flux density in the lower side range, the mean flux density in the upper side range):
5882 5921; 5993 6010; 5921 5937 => -1.1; 16.3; 18.5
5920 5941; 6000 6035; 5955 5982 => -0.4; 18.1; 18.4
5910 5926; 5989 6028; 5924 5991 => 0.7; 18.6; 18.2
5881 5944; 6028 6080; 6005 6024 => 0.1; 17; 18.7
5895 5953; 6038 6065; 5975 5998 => 0.6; 18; 18.7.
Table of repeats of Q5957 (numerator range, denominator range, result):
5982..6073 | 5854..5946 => 1.11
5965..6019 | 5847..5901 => 1.13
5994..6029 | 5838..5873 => 1.05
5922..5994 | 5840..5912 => 1.09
